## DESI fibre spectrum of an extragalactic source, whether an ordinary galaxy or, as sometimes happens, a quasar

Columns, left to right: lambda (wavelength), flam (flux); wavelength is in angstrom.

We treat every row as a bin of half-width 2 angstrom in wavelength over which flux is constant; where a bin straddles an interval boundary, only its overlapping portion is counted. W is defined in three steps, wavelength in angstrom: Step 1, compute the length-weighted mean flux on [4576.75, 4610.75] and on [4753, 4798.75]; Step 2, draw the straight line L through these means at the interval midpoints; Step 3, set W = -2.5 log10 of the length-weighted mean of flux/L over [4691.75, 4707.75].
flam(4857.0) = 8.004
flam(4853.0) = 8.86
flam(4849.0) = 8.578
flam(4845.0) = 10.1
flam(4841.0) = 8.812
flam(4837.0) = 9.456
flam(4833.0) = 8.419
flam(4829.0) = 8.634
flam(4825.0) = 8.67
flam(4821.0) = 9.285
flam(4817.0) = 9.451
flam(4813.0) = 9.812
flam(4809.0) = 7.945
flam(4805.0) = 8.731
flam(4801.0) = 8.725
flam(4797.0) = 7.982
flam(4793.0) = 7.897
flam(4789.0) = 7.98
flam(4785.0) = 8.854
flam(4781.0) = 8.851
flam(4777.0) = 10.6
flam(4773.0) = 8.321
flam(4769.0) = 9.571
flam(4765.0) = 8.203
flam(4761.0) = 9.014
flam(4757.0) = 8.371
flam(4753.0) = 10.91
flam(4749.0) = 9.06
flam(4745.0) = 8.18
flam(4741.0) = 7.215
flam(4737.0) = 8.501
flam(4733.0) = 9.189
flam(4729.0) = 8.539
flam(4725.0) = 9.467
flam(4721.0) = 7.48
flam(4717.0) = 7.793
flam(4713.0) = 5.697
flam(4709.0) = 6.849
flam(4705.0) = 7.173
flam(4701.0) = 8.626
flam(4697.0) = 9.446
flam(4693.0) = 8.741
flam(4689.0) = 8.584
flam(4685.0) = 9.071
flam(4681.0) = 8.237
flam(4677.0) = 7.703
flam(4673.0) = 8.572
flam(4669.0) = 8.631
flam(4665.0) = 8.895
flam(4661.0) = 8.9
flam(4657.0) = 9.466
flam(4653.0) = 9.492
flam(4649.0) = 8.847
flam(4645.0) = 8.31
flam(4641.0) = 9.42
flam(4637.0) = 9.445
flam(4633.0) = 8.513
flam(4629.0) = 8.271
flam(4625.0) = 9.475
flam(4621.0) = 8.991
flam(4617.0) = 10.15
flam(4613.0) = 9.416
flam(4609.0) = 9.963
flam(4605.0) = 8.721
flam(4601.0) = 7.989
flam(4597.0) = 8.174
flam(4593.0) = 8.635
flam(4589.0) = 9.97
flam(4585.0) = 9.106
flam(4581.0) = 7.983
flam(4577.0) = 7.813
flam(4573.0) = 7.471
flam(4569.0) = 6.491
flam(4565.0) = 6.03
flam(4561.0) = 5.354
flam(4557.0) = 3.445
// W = 0.05 mag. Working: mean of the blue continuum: 8.74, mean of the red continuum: 8.8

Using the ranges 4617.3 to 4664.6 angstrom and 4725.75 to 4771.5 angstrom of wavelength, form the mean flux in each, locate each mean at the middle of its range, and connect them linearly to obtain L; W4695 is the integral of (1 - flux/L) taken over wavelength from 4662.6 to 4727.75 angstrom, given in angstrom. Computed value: 5.4 angstrom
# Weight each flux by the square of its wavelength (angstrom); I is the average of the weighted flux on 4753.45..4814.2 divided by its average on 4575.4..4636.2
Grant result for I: 1.06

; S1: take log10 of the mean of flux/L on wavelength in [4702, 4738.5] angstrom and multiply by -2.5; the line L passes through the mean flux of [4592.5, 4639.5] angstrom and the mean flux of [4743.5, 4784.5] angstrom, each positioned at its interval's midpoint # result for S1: 0.16 mag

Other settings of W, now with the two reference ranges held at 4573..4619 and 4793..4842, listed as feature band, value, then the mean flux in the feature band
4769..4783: -0.060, 9.3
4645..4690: 0.009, 8.75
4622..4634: 0.005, 8.79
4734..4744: 0.101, 8.02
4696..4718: 0.175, 7.5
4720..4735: 0.008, 8.75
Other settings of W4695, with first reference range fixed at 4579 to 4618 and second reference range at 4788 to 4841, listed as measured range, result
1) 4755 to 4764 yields 0.1 angstrom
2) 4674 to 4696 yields 0.9 angstrom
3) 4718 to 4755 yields 0.4 angstrom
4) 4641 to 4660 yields -0.3 angstrom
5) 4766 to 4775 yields -0.1 angstrom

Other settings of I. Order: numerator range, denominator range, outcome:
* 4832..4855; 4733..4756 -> 1.07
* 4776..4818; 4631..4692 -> 1.05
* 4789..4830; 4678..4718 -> 1.13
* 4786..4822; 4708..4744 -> 1.13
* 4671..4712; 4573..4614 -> 0.99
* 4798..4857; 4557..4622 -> 1.21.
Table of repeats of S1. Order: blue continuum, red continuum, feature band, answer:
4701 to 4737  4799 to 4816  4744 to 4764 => -0.11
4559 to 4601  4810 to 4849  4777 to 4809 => 0.05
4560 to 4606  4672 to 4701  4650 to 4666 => -0.10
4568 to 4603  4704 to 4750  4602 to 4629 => -0.14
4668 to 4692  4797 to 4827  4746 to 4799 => -0.02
